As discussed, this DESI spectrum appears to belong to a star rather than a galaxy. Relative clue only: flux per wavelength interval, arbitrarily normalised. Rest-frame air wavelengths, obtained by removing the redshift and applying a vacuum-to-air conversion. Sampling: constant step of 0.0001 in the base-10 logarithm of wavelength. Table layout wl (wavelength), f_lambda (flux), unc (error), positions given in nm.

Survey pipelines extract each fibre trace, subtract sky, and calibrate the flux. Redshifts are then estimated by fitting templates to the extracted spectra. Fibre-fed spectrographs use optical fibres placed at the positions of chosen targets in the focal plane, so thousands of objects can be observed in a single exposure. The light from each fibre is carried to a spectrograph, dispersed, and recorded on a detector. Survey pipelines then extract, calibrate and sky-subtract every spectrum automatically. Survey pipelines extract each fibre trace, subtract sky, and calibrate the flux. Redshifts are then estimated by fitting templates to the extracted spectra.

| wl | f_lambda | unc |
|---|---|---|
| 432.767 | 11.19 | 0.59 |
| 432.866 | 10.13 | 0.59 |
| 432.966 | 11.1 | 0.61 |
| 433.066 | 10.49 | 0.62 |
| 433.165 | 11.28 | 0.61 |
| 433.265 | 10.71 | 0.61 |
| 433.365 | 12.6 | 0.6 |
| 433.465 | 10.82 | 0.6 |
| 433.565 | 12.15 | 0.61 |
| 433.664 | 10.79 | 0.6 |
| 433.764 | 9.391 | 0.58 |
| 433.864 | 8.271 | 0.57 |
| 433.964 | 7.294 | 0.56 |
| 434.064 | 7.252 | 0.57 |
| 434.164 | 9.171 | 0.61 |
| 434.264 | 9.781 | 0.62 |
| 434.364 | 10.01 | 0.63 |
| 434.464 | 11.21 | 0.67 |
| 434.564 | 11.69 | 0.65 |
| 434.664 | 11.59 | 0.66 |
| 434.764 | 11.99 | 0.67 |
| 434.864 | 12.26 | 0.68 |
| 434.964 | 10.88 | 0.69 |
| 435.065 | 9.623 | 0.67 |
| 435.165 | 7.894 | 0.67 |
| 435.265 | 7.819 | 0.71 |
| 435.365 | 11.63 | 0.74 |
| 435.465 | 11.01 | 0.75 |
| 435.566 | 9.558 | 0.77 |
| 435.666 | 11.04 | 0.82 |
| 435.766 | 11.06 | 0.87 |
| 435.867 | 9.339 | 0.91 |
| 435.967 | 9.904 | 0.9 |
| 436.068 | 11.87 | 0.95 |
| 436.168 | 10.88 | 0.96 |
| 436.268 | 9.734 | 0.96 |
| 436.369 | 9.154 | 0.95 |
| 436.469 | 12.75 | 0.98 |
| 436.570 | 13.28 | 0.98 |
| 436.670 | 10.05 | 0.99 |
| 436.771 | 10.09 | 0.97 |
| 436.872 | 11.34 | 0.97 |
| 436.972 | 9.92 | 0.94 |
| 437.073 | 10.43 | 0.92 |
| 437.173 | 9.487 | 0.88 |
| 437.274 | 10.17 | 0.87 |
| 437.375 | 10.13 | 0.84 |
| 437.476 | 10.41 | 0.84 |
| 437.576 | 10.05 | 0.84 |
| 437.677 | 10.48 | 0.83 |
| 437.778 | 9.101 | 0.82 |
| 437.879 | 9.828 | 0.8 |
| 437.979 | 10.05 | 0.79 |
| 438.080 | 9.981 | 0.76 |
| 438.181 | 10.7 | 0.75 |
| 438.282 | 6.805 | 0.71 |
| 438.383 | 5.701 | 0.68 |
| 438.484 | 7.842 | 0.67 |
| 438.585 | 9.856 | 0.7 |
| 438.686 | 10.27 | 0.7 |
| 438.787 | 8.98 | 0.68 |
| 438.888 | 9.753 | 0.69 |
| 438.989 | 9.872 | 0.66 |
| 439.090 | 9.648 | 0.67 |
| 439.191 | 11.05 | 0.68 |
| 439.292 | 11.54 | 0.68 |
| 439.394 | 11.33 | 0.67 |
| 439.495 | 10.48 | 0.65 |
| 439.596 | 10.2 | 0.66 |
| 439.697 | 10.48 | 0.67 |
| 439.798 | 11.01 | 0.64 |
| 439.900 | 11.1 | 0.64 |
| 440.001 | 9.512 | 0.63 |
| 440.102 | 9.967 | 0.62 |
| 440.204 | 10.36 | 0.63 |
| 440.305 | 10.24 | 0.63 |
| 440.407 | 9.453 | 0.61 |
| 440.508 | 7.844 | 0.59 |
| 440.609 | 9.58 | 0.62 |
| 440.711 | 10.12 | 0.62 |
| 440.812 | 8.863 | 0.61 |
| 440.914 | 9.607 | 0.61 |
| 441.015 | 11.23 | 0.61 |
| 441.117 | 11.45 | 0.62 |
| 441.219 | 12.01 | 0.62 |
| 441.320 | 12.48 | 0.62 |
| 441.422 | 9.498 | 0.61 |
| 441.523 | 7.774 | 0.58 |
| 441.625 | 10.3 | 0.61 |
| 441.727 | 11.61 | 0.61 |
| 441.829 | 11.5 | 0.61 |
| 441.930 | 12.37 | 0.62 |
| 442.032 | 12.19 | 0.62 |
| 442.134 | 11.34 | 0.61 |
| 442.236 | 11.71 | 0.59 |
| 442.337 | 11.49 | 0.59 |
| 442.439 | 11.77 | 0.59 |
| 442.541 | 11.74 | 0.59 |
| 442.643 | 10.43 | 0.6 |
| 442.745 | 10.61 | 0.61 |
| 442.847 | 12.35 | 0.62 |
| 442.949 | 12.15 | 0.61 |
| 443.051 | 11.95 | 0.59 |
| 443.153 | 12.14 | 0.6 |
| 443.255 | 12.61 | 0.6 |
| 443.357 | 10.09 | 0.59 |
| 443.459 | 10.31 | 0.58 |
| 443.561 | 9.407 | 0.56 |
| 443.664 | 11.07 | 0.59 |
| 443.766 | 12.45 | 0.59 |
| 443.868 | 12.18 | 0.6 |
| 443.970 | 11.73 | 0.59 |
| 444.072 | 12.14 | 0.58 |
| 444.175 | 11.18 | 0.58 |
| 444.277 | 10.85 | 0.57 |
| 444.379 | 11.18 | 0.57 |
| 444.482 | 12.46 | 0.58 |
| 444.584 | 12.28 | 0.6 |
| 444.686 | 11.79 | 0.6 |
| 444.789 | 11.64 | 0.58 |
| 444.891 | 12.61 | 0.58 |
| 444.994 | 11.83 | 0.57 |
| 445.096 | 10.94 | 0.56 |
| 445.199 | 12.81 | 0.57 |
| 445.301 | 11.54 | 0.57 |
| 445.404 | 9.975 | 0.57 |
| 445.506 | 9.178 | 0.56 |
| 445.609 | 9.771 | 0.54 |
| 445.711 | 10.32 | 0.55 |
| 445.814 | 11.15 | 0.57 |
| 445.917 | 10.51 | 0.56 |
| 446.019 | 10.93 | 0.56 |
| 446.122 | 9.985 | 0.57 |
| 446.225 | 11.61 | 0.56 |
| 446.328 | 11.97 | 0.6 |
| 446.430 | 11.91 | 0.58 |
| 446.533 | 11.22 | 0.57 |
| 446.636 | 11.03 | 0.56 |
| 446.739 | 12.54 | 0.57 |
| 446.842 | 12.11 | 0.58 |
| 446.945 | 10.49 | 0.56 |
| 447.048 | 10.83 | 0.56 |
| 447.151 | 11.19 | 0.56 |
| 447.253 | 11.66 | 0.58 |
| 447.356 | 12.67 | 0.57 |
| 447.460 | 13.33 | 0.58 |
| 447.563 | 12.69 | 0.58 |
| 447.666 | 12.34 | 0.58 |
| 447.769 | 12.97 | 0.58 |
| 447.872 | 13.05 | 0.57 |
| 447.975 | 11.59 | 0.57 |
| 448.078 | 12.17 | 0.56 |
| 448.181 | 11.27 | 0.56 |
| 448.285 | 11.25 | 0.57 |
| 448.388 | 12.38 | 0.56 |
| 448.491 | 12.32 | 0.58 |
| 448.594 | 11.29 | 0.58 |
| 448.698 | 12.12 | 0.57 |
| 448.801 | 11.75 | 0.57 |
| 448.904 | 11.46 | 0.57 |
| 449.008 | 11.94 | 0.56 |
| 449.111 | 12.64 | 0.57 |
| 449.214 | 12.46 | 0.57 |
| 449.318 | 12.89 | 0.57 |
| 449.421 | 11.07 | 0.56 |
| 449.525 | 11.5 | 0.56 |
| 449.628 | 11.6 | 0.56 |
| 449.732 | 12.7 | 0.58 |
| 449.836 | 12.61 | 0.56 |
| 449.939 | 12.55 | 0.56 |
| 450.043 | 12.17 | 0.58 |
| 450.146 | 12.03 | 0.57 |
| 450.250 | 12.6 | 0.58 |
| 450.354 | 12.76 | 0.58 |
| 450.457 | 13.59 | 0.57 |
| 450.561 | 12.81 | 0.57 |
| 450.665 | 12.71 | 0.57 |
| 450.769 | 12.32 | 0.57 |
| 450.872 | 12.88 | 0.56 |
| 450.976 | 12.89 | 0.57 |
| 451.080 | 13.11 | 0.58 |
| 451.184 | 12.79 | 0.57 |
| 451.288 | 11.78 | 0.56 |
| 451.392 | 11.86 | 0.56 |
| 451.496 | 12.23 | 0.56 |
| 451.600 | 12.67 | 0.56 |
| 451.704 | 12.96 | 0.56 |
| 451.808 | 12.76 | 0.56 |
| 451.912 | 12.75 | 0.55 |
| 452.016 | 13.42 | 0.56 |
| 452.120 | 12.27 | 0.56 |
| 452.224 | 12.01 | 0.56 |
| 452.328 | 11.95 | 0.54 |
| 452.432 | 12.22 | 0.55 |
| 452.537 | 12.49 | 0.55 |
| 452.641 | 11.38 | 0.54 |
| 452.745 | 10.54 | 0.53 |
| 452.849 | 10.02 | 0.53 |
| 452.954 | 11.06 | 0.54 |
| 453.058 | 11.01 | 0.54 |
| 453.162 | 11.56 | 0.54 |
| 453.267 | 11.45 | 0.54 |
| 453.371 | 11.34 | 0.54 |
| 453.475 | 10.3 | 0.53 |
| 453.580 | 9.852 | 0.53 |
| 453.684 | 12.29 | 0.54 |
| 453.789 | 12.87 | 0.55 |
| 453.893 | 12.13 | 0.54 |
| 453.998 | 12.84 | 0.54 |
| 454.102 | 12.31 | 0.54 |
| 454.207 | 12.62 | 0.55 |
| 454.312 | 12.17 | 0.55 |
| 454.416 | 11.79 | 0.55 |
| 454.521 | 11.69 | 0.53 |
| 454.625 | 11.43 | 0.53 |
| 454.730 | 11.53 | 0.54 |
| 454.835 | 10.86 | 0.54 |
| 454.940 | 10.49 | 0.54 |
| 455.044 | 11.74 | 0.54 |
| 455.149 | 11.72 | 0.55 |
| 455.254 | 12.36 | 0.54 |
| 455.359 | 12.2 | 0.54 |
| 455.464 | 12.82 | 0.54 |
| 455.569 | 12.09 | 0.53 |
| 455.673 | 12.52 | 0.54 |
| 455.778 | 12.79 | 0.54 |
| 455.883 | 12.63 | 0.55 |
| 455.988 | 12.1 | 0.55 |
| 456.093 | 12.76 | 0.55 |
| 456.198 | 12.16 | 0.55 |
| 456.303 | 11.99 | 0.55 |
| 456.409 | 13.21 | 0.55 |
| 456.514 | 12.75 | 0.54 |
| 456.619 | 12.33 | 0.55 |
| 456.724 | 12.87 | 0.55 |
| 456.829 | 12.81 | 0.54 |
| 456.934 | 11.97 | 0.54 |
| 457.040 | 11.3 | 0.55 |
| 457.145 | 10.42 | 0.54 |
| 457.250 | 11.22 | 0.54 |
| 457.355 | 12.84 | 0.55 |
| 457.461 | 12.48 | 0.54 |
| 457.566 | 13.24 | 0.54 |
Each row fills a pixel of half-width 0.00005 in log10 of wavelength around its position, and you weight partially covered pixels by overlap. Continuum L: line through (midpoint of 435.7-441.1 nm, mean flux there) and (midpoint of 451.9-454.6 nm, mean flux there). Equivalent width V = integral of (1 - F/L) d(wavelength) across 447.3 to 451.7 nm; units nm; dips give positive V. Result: -0.39 nm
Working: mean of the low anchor 10.1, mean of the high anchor 11.8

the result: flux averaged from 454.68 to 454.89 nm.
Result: 11.2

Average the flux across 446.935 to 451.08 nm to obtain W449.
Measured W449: 12.2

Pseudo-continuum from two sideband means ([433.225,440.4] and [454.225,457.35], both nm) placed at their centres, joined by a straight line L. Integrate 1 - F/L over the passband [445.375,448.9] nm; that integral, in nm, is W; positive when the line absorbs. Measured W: -0.104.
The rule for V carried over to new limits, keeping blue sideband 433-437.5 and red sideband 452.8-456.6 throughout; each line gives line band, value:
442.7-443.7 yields -0.024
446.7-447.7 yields -0.058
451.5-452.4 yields -0.070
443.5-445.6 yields -0.059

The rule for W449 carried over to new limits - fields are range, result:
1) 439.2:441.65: 10.3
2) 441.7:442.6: 11.7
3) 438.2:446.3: 10.7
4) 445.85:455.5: 12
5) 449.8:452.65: 12.5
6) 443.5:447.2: 11.3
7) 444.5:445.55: 11.5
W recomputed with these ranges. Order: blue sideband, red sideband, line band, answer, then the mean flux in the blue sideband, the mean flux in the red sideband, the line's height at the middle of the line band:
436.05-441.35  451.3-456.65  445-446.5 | 0.01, 10.1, 12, 11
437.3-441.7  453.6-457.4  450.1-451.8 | -0.17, 9.94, 12.1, 11.5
